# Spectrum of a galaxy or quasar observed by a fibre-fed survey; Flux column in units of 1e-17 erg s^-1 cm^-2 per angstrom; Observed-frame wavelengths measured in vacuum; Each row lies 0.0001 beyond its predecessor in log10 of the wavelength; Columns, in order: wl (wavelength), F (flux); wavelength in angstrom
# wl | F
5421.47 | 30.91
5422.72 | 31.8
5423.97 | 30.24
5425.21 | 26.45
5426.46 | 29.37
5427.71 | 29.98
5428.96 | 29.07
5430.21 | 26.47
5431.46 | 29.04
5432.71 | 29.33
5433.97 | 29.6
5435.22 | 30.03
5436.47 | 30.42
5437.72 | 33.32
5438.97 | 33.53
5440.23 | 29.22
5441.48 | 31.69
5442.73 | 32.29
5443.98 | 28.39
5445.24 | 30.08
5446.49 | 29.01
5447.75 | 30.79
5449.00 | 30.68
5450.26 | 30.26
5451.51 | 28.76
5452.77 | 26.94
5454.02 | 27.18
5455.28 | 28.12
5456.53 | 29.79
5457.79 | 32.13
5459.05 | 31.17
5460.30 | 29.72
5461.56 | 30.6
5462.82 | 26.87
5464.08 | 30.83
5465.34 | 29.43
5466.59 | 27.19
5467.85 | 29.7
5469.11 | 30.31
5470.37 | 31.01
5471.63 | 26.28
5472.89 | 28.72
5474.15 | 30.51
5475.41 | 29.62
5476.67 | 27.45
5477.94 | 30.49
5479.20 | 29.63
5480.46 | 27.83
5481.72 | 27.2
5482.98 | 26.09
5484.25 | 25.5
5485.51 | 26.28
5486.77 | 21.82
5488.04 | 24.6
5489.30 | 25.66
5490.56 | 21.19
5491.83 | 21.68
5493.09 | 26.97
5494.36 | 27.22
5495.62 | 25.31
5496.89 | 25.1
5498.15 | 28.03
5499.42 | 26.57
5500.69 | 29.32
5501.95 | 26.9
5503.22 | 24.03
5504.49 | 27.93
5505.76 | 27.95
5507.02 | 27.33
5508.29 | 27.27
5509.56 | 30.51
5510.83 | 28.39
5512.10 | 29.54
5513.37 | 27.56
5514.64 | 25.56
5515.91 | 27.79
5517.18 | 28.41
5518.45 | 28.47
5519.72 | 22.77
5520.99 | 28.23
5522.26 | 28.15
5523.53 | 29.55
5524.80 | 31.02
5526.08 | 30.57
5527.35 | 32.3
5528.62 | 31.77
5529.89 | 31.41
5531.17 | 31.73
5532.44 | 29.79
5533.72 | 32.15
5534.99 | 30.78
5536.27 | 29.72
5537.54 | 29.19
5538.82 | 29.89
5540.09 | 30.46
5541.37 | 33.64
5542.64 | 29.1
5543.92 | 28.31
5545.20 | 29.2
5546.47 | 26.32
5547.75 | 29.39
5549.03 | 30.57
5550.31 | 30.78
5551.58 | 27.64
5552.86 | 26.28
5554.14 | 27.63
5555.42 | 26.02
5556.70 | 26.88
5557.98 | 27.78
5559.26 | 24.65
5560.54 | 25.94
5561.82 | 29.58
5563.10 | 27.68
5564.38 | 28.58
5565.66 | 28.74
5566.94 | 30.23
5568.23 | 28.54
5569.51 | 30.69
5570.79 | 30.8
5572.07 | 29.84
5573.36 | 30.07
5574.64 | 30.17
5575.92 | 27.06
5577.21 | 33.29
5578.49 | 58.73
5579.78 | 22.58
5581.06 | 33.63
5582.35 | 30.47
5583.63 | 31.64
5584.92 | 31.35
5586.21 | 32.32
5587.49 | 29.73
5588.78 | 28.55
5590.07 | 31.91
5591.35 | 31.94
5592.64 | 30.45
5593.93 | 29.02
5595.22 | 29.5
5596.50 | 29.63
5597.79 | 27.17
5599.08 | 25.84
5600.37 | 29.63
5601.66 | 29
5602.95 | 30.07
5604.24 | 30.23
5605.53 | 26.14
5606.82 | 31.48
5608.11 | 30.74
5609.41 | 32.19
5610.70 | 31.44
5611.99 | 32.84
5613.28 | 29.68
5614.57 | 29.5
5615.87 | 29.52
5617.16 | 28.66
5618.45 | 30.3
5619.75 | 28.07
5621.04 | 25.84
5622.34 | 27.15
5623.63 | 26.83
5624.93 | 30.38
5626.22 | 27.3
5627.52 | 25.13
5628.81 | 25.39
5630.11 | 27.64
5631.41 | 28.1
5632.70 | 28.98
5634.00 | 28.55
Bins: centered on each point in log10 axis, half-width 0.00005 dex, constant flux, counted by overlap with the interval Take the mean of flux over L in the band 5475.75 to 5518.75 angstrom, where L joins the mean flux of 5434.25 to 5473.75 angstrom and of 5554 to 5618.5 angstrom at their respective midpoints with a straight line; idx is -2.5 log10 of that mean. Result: 0.12 mag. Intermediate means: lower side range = 29.8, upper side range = 30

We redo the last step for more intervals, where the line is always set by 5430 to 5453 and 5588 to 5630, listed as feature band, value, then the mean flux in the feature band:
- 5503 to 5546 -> 0.02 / 29.2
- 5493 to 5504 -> 0.12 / 26.6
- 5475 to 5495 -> 0.14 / 26.2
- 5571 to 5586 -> -0.12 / 32.5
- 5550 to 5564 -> 0.08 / 27.3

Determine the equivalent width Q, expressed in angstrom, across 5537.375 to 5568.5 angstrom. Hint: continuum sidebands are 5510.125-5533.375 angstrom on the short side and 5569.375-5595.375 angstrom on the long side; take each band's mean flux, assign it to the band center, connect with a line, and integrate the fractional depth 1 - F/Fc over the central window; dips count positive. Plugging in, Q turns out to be 1.9 angstrom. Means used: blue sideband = 29.1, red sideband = 31.7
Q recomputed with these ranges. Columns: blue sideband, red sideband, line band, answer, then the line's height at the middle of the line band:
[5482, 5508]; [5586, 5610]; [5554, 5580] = -1.3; 28.5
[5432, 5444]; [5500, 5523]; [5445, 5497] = 2.5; 29.4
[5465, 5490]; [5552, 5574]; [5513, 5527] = -0.1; 28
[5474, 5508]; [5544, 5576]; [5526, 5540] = -1.6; 27.7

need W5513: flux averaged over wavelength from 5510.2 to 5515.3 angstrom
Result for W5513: 27.8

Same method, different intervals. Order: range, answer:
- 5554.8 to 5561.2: 26.3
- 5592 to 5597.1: 29.7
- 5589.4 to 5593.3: 31.4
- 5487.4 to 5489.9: 25.1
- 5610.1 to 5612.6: 32.2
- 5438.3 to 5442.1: 31.5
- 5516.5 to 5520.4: 26.6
